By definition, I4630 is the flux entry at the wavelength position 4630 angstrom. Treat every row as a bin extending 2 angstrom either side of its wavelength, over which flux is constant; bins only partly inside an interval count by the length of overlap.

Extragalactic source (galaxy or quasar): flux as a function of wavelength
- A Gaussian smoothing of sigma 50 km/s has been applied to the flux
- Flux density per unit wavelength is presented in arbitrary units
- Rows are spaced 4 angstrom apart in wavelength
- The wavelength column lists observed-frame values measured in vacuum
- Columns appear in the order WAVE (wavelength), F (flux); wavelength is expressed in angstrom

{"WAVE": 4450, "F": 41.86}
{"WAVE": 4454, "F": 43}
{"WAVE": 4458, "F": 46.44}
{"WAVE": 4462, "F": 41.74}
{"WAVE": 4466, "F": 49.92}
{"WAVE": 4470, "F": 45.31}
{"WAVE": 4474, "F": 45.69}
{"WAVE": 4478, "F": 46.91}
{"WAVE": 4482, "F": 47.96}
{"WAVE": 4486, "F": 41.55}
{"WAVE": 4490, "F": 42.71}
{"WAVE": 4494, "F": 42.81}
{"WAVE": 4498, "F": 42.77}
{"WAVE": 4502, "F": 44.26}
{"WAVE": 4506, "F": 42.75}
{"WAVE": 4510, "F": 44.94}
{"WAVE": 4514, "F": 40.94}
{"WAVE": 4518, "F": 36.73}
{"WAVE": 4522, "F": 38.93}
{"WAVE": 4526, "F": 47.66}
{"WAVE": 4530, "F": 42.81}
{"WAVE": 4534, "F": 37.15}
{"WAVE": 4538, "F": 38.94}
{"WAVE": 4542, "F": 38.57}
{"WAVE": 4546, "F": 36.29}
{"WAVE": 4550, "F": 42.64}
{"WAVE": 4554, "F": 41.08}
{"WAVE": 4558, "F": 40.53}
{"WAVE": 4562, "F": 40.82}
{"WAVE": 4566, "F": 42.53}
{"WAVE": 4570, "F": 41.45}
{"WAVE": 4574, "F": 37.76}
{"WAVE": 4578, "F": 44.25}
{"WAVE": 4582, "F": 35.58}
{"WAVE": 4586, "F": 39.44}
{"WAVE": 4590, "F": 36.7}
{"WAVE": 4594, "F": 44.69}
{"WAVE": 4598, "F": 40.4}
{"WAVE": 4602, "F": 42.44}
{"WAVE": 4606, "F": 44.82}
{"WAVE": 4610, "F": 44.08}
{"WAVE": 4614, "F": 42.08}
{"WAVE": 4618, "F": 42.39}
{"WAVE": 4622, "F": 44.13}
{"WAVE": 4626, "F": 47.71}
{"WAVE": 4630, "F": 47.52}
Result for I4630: 47.52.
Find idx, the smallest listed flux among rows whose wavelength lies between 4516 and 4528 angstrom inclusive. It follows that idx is 36.73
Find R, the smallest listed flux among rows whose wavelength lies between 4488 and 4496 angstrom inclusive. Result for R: 42.71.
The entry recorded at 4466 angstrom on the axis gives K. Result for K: 49.92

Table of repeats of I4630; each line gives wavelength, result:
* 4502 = 44.26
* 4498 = 42.77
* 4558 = 40.53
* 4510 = 44.94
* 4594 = 44.69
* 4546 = 36.29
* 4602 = 42.44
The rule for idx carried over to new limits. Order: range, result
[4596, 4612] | 40.4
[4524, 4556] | 36.29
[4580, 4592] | 35.58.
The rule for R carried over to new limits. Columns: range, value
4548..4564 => 40.53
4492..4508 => 42.75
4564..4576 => 37.76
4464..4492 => 41.55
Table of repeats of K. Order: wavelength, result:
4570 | 41.45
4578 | 44.25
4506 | 42.75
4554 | 41.08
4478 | 46.91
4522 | 38.93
